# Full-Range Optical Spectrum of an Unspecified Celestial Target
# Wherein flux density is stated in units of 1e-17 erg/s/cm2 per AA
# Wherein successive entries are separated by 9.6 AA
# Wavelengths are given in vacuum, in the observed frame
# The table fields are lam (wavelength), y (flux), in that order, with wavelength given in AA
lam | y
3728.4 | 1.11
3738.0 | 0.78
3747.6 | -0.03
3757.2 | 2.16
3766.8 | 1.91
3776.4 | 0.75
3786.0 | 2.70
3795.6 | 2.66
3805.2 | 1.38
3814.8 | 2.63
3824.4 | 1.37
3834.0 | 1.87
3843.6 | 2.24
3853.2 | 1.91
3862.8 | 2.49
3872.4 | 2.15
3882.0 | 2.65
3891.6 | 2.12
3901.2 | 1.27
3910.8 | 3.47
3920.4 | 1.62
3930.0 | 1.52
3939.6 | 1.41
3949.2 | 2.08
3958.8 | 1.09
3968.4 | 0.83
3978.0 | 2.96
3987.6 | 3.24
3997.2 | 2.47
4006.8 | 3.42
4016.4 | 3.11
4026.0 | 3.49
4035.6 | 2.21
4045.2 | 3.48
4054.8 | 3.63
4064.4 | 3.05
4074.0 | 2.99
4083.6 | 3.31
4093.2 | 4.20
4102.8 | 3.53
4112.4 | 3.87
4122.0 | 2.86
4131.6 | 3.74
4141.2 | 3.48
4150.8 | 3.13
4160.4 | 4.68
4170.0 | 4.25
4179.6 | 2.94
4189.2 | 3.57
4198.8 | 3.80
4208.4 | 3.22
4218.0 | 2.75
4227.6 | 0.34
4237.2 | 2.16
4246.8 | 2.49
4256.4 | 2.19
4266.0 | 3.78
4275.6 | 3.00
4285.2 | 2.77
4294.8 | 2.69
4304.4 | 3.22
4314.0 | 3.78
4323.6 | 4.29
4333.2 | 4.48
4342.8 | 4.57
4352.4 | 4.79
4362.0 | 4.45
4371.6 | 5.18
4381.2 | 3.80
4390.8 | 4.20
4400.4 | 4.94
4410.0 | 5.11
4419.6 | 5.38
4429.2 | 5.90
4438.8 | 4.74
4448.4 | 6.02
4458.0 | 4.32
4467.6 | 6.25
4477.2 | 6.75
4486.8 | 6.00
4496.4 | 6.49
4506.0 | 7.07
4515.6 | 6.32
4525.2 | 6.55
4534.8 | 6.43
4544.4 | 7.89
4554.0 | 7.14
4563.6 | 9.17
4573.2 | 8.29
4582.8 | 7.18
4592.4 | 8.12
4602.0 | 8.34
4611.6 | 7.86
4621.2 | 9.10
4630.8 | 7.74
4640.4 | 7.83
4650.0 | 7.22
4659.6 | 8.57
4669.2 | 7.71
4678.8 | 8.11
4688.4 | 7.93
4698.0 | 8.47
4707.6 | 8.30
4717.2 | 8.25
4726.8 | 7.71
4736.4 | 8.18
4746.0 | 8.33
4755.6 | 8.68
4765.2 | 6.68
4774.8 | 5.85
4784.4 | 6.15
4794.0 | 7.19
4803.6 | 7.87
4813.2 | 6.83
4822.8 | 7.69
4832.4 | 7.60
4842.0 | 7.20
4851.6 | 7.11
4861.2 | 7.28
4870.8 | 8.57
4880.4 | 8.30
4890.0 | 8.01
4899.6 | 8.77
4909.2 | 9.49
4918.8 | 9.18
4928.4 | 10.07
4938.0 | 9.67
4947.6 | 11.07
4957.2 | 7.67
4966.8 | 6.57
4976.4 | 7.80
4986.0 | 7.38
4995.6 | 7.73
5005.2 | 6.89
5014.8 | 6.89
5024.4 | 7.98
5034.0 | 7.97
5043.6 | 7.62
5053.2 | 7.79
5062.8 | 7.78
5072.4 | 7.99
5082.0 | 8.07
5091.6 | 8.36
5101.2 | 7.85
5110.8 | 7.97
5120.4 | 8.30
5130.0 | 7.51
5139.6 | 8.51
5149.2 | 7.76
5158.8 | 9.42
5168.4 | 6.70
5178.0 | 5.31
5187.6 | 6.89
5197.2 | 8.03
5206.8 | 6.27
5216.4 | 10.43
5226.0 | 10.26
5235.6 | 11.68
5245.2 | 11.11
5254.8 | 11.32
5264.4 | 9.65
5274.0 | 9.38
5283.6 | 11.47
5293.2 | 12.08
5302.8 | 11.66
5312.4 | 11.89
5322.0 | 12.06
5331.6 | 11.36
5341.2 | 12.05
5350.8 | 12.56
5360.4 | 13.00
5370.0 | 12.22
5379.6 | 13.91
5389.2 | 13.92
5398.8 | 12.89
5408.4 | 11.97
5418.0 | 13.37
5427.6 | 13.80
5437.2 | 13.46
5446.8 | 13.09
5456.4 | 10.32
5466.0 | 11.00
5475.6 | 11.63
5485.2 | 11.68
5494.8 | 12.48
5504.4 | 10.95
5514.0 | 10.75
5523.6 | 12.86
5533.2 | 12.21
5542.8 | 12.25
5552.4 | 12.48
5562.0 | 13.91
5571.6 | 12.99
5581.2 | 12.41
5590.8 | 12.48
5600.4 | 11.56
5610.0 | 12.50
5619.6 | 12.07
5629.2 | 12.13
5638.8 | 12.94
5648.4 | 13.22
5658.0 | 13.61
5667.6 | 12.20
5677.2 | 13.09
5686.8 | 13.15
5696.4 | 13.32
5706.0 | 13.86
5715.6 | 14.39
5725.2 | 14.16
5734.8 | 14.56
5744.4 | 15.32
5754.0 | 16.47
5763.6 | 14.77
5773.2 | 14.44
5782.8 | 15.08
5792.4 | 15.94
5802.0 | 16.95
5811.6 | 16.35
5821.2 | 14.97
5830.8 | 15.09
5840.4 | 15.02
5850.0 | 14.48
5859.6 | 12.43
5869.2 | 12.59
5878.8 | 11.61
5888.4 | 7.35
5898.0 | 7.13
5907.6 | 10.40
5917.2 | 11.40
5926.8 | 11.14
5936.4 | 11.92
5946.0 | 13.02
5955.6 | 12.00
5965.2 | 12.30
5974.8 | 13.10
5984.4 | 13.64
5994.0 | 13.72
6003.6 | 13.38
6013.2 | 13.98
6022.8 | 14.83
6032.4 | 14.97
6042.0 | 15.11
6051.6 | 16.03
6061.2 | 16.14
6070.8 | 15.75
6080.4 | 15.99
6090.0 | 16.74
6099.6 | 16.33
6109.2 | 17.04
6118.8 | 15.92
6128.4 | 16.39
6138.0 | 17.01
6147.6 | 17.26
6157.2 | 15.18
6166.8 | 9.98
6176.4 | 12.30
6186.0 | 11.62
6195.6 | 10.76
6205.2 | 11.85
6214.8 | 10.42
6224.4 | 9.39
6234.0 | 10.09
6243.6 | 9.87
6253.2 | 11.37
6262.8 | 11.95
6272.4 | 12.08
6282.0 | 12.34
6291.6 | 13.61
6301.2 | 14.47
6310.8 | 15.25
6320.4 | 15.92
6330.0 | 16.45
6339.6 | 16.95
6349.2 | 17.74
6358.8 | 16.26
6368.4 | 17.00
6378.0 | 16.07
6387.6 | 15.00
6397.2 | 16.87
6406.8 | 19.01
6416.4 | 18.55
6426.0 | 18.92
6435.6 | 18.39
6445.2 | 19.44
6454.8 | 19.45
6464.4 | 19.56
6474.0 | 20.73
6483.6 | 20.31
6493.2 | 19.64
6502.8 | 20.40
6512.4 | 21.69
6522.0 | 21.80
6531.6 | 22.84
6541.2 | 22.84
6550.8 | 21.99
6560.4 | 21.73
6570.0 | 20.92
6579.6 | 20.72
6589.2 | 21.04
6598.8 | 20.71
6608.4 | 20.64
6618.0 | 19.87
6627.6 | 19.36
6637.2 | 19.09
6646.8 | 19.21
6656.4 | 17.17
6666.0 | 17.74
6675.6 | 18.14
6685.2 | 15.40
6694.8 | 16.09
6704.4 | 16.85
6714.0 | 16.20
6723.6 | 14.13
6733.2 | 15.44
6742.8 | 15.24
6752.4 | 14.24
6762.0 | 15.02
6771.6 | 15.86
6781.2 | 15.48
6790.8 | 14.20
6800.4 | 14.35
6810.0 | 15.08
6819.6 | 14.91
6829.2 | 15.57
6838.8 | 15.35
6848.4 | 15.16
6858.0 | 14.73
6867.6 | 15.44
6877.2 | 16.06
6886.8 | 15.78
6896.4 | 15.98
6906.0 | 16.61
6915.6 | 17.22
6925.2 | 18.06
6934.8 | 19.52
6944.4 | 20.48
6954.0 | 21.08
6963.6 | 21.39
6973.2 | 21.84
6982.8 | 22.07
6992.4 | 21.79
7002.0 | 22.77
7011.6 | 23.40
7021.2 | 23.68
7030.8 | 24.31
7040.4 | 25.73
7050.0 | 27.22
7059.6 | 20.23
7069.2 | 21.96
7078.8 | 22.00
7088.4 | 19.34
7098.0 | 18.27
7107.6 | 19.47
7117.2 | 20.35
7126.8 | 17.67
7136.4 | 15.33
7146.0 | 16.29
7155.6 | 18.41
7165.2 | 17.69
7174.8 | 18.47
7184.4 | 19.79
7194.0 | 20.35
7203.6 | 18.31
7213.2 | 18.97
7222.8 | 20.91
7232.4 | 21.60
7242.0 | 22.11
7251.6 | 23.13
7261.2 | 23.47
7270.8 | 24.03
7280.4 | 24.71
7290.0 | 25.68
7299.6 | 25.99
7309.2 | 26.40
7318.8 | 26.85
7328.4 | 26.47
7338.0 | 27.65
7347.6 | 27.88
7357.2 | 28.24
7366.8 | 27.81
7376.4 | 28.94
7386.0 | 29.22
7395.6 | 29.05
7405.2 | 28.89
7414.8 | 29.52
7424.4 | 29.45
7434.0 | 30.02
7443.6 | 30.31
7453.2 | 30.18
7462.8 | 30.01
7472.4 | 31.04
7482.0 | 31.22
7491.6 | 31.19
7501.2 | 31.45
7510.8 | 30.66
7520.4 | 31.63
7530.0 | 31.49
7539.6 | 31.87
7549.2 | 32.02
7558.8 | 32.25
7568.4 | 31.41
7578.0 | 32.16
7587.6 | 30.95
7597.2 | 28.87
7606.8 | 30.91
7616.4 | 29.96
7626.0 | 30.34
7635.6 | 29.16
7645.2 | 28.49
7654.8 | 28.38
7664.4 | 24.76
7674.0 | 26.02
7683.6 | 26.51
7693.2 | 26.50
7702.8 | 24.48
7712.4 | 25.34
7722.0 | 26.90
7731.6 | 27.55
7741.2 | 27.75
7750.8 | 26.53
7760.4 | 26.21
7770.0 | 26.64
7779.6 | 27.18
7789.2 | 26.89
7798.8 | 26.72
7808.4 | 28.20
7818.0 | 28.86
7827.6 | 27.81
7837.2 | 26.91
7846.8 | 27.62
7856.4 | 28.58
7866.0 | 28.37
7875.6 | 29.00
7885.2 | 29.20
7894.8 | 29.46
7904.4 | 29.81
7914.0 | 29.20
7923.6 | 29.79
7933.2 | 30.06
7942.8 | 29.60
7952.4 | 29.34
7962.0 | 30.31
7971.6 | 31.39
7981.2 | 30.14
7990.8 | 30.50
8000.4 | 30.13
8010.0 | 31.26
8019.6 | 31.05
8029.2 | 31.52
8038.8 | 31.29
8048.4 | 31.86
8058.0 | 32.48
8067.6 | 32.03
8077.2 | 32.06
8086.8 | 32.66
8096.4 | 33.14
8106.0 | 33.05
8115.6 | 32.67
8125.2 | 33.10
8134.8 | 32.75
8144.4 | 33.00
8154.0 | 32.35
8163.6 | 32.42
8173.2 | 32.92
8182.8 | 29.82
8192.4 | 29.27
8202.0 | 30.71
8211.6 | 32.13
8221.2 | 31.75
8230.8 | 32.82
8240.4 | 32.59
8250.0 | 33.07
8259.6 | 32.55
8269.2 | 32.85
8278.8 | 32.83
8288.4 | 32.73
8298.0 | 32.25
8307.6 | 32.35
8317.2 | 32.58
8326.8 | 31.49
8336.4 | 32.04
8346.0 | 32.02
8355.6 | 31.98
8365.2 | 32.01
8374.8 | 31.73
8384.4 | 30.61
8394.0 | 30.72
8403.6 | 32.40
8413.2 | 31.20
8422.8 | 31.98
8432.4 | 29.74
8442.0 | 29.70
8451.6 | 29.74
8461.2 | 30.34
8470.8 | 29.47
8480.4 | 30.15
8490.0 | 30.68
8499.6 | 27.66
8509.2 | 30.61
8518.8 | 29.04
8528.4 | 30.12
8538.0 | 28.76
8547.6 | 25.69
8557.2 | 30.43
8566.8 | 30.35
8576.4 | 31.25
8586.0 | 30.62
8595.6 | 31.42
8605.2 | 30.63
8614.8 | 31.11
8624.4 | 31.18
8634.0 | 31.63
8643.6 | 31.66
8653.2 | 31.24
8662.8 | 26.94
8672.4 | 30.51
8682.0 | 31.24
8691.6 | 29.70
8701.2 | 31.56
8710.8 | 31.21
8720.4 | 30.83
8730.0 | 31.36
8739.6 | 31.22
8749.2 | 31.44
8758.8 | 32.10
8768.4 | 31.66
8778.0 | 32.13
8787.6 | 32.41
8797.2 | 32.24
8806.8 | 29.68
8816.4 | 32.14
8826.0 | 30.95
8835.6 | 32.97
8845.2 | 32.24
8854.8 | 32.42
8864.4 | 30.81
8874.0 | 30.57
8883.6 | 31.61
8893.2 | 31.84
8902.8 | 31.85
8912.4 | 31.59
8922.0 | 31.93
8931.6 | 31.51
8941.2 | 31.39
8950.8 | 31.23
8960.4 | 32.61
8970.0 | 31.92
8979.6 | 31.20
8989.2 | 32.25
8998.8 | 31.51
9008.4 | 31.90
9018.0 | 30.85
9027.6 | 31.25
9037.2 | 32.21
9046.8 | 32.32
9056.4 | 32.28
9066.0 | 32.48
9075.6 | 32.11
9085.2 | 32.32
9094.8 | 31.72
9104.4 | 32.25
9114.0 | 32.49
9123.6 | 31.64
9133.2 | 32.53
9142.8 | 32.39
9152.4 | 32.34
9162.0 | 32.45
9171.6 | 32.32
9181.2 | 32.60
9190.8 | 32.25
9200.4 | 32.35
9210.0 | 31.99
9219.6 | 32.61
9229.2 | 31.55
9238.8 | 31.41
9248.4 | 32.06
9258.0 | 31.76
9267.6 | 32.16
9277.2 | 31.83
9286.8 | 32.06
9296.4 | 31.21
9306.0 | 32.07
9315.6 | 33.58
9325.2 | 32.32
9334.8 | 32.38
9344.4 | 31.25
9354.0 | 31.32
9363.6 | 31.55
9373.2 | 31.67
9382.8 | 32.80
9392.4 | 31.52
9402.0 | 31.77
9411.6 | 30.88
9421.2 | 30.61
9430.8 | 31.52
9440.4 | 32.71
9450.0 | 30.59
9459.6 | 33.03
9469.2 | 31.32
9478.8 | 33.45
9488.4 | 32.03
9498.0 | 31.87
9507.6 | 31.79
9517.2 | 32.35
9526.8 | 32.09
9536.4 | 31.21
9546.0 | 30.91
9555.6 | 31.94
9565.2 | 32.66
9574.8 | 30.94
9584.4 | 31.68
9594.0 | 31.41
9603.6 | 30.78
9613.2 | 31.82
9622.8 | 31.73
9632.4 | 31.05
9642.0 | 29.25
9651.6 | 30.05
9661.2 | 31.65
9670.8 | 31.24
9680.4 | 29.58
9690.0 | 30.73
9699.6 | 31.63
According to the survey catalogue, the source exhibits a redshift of 0.000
